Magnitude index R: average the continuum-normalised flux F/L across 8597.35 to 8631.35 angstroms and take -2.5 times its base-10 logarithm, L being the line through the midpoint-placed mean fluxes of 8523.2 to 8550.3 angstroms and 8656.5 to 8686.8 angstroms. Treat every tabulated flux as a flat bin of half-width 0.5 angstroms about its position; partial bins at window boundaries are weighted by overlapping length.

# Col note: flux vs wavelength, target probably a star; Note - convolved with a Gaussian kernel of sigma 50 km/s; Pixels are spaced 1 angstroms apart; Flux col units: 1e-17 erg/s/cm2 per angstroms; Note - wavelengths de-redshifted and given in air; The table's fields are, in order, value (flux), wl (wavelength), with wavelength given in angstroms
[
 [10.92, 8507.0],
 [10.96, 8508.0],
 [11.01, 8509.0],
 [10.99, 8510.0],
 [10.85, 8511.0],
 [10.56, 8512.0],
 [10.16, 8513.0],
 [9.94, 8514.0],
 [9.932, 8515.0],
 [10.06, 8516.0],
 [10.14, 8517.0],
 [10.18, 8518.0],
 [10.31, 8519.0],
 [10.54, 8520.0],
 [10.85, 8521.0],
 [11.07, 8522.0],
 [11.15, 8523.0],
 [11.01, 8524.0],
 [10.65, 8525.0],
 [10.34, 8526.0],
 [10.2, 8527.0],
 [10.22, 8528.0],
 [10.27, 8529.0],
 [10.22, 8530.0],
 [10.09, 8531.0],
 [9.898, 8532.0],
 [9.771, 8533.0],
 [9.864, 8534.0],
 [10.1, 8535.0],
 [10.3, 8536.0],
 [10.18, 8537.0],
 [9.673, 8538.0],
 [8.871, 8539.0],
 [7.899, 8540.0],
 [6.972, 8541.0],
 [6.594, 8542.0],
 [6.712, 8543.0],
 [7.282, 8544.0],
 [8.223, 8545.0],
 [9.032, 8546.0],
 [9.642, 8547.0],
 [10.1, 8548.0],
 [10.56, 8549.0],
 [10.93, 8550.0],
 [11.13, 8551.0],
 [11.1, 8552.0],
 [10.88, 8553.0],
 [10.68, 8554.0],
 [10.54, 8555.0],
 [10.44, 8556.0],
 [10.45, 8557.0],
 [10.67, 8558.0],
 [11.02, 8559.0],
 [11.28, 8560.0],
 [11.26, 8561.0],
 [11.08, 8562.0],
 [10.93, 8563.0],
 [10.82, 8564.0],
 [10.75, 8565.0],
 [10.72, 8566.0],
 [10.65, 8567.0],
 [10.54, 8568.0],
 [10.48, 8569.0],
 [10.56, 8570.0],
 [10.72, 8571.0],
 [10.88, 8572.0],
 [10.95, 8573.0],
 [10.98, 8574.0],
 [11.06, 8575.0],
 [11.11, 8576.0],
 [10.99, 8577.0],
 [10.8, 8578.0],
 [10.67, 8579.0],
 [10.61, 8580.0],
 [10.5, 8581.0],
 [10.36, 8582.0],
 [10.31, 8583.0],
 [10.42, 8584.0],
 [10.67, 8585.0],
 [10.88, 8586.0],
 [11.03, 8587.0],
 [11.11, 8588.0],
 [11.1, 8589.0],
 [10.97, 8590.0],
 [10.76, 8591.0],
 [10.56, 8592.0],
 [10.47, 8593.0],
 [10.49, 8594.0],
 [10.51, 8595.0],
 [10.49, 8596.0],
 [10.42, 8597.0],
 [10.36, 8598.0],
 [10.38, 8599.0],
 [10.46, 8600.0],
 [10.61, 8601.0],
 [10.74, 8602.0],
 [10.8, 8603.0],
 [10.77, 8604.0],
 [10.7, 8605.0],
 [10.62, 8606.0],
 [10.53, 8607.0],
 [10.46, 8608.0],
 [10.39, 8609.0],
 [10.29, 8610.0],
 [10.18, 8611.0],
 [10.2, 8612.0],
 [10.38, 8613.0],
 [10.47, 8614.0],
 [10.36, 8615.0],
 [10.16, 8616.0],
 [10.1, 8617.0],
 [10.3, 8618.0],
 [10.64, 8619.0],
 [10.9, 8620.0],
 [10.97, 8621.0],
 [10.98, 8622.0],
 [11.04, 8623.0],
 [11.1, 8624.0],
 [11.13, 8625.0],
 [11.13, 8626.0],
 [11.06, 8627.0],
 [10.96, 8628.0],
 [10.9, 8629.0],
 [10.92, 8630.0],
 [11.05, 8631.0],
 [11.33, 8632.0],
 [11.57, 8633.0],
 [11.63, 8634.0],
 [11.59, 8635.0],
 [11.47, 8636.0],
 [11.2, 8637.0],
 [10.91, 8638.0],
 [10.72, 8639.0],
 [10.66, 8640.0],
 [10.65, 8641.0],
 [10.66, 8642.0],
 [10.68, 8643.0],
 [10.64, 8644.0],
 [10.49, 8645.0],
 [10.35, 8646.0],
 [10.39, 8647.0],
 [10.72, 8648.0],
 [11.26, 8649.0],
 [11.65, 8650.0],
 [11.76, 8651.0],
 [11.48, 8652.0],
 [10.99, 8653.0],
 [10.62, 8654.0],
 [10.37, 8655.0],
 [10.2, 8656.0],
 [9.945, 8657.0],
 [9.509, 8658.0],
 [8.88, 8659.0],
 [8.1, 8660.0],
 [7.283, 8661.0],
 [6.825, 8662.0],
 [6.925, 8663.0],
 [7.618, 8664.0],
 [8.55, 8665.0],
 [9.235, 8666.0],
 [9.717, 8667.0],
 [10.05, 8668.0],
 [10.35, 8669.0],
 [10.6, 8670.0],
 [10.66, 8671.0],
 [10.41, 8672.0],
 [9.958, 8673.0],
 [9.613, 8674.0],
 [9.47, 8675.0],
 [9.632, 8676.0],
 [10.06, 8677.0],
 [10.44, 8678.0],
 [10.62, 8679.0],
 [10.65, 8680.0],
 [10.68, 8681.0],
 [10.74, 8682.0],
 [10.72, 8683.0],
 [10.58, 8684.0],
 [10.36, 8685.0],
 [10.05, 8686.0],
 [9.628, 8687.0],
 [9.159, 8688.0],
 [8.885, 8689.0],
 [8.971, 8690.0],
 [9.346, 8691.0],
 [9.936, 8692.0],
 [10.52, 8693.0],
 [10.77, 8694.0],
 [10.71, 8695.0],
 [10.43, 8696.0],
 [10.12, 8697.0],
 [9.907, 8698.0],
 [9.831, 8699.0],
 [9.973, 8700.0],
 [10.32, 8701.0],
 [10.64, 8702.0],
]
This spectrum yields -0.12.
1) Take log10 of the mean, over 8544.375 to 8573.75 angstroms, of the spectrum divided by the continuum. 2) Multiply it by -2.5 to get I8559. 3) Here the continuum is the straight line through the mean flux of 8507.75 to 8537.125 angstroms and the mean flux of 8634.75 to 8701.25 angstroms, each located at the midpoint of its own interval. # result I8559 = -0.027 mag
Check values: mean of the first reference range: 10.4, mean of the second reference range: 10.1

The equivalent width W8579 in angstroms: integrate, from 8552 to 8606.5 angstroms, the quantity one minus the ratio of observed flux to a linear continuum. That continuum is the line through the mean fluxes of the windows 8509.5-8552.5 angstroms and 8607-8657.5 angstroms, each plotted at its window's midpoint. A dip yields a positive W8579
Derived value -2.2 angstroms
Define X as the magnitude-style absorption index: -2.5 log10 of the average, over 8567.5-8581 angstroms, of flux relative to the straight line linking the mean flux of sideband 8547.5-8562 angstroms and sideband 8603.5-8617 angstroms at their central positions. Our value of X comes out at -0.01 mag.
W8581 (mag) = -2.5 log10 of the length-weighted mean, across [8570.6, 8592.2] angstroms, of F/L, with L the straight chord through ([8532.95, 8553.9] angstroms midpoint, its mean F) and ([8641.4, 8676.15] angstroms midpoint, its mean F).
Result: -0.14 mag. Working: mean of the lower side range 9.34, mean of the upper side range 9.88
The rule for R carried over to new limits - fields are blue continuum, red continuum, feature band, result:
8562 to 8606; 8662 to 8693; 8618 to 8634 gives -0.08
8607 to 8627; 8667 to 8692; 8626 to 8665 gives 0.00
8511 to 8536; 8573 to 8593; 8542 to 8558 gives 0.08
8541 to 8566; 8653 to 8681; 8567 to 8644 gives -0.10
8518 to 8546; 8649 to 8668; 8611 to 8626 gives -0.12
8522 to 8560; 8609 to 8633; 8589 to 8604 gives -0.01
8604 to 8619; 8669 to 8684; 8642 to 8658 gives -0.04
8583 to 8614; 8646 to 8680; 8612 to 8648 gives -0.06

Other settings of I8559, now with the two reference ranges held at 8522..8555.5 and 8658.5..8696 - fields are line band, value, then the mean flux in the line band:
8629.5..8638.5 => -0.17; 11.3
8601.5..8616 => -0.08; 10.5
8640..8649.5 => -0.10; 10.6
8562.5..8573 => -0.10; 10.7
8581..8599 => -0.10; 10.6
